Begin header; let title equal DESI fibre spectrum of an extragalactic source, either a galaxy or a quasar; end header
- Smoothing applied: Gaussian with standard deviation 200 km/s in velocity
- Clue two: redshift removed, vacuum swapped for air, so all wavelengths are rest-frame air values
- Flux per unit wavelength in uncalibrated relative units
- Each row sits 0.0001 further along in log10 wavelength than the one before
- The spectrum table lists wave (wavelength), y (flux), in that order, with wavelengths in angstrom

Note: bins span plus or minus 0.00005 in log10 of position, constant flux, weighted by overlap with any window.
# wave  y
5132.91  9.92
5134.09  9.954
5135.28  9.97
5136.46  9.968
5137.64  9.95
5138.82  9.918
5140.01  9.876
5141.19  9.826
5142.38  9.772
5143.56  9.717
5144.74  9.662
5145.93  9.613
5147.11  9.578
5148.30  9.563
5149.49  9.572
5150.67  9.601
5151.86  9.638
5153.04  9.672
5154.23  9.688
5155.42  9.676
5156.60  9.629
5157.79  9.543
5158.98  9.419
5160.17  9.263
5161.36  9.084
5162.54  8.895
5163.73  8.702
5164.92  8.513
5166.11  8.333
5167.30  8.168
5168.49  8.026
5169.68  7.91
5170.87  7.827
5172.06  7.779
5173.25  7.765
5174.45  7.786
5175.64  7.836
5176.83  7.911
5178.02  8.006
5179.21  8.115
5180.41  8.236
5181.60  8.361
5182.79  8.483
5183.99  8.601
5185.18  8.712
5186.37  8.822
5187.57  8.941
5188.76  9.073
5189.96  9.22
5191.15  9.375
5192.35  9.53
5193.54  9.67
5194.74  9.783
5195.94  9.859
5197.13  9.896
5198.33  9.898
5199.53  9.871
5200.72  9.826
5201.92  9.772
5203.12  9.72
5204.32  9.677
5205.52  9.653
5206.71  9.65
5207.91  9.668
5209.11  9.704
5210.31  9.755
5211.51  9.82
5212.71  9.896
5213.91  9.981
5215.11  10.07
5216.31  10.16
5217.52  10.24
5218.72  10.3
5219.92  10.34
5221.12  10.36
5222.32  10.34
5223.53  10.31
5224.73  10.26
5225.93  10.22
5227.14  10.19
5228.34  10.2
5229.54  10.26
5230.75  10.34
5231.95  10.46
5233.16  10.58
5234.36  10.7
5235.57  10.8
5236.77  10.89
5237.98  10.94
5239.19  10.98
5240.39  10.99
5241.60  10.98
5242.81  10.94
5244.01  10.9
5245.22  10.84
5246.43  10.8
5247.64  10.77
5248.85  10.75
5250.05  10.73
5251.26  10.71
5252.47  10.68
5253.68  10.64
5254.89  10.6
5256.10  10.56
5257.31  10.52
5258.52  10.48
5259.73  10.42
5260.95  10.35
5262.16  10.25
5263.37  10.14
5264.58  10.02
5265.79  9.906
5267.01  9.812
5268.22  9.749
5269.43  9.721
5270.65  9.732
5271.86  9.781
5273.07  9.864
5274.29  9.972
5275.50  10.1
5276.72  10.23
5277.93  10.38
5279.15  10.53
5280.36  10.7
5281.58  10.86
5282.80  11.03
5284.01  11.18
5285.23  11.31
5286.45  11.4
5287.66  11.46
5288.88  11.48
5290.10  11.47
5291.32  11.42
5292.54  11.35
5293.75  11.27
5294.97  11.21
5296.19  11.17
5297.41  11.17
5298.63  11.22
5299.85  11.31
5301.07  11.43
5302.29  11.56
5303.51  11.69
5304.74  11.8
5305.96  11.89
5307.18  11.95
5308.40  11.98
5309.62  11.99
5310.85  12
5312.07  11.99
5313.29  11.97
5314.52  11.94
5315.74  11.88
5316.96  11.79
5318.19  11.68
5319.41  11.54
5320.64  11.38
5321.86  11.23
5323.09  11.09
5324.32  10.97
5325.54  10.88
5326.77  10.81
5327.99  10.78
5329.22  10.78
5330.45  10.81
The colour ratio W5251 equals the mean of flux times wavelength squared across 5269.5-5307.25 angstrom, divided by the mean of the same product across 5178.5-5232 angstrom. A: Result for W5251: 1.17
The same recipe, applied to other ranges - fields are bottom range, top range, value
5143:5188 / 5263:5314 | 1.31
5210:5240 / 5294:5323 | 1.16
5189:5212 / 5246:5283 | 1.09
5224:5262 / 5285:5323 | 1.12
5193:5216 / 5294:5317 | 1.24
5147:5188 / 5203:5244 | 1.21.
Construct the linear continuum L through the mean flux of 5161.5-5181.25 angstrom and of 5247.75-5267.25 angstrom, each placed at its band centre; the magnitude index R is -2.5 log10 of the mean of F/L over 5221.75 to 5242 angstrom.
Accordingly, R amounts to -0.09 mag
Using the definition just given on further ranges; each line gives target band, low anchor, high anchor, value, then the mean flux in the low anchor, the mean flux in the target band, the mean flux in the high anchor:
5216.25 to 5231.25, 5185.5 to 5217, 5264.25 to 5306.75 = -0.03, 9.66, 10.3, 10.8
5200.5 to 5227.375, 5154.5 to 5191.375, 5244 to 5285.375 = -0.07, 8.58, 9.99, 10.4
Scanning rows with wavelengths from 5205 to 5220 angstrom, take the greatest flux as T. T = 10.34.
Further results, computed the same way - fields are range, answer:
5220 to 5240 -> 10.98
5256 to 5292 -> 11.48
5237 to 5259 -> 10.99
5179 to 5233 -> 10.46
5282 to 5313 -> 12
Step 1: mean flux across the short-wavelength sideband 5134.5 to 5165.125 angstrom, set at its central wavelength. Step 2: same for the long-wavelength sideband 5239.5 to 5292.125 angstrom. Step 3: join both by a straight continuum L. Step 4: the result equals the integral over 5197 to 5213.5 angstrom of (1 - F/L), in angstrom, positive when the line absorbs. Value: 0.5 angstrom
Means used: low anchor 9.56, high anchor 10.6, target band 9.77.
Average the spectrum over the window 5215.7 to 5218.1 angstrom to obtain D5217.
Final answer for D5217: 10.2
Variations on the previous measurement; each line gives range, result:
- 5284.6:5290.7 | 11.4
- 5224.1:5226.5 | 10.3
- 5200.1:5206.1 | 9.73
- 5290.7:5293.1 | 11.4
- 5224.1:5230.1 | 10.2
